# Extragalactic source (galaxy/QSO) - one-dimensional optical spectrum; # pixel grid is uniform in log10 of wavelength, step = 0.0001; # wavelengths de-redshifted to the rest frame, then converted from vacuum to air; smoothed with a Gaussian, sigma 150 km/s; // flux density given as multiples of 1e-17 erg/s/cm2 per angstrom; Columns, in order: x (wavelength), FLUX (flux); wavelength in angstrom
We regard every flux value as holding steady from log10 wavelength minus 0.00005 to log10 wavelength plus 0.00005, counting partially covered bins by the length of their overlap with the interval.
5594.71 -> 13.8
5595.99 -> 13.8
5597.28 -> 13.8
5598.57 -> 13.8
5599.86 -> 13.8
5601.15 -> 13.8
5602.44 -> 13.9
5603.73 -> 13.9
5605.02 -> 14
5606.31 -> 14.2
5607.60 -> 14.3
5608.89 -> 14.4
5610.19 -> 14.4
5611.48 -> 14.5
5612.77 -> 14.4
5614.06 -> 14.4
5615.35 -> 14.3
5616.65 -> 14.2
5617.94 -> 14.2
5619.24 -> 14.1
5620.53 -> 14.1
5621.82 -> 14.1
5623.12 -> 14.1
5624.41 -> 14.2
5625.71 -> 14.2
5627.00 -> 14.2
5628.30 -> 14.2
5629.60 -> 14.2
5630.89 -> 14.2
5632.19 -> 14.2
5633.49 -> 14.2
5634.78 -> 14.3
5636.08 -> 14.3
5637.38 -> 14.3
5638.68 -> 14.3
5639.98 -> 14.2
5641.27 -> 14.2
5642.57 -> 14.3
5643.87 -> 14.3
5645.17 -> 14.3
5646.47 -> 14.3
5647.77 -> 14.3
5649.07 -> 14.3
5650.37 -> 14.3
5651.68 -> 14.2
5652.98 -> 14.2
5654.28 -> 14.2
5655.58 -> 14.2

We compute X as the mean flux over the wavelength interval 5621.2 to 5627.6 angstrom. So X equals 14.2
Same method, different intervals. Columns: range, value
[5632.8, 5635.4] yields 14.3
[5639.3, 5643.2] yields 14.3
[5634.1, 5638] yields 14.3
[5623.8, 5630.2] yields 14.2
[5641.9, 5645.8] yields 14.3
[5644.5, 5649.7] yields 14.3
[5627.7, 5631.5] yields 14.2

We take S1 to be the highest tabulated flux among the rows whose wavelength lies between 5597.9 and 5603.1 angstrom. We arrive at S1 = 13.9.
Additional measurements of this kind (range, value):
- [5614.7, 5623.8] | 14.3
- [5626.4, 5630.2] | 14.2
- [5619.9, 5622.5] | 14.1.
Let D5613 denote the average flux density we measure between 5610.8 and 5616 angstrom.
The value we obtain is 14.4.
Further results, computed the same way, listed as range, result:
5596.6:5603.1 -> 13.8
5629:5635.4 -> 14.2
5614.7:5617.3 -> 14.2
